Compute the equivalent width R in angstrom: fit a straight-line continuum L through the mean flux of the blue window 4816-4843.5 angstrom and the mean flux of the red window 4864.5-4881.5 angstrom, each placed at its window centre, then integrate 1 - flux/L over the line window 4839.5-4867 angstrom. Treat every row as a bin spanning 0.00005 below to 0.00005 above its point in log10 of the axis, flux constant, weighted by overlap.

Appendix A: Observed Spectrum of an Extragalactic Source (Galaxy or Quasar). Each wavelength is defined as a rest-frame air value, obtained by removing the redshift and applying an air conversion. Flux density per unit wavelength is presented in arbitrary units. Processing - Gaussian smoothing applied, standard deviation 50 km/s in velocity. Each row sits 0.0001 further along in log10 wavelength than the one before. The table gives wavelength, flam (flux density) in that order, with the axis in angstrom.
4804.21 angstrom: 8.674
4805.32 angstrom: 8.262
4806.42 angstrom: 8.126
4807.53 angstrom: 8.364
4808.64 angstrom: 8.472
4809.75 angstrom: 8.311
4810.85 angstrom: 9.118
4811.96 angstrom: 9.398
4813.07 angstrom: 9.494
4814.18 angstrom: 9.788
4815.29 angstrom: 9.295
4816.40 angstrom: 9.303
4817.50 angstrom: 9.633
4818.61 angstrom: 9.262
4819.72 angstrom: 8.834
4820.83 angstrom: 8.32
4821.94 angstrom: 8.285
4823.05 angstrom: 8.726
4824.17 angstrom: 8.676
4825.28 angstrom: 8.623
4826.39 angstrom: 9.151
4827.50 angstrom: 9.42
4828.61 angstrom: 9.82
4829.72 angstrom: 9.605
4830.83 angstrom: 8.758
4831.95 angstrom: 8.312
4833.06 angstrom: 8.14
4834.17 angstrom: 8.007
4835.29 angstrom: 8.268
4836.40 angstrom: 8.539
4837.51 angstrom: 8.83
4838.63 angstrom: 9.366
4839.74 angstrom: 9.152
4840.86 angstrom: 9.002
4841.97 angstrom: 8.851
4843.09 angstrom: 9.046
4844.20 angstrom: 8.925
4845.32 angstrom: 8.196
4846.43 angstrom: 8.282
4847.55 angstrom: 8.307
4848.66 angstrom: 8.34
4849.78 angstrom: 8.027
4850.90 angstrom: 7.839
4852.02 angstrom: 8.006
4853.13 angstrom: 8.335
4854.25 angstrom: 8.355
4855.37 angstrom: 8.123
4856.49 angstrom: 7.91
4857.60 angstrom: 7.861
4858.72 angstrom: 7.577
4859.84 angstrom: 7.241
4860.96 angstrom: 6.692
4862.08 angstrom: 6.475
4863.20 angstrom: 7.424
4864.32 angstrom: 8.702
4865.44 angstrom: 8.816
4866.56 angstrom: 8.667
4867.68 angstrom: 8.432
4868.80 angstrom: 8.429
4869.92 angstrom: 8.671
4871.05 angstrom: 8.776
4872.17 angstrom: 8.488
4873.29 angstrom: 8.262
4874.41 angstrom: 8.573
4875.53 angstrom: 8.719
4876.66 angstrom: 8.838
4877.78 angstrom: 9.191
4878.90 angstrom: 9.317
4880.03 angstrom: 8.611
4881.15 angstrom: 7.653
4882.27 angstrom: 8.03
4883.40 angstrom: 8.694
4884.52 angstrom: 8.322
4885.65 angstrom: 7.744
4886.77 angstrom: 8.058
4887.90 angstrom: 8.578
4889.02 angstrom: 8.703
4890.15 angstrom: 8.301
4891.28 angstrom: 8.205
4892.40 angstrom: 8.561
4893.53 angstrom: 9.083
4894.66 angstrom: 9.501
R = 1.9 angstrom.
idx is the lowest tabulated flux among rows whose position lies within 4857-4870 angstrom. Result 6.475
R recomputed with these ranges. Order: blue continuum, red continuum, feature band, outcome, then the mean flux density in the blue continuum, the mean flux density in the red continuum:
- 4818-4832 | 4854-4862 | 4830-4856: -1.0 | 8.93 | 7.58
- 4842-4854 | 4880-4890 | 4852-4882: 0.3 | 8.35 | 8.25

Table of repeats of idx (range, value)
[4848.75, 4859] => 7.577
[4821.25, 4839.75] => 8.007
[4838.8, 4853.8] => 7.839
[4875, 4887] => 7.653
